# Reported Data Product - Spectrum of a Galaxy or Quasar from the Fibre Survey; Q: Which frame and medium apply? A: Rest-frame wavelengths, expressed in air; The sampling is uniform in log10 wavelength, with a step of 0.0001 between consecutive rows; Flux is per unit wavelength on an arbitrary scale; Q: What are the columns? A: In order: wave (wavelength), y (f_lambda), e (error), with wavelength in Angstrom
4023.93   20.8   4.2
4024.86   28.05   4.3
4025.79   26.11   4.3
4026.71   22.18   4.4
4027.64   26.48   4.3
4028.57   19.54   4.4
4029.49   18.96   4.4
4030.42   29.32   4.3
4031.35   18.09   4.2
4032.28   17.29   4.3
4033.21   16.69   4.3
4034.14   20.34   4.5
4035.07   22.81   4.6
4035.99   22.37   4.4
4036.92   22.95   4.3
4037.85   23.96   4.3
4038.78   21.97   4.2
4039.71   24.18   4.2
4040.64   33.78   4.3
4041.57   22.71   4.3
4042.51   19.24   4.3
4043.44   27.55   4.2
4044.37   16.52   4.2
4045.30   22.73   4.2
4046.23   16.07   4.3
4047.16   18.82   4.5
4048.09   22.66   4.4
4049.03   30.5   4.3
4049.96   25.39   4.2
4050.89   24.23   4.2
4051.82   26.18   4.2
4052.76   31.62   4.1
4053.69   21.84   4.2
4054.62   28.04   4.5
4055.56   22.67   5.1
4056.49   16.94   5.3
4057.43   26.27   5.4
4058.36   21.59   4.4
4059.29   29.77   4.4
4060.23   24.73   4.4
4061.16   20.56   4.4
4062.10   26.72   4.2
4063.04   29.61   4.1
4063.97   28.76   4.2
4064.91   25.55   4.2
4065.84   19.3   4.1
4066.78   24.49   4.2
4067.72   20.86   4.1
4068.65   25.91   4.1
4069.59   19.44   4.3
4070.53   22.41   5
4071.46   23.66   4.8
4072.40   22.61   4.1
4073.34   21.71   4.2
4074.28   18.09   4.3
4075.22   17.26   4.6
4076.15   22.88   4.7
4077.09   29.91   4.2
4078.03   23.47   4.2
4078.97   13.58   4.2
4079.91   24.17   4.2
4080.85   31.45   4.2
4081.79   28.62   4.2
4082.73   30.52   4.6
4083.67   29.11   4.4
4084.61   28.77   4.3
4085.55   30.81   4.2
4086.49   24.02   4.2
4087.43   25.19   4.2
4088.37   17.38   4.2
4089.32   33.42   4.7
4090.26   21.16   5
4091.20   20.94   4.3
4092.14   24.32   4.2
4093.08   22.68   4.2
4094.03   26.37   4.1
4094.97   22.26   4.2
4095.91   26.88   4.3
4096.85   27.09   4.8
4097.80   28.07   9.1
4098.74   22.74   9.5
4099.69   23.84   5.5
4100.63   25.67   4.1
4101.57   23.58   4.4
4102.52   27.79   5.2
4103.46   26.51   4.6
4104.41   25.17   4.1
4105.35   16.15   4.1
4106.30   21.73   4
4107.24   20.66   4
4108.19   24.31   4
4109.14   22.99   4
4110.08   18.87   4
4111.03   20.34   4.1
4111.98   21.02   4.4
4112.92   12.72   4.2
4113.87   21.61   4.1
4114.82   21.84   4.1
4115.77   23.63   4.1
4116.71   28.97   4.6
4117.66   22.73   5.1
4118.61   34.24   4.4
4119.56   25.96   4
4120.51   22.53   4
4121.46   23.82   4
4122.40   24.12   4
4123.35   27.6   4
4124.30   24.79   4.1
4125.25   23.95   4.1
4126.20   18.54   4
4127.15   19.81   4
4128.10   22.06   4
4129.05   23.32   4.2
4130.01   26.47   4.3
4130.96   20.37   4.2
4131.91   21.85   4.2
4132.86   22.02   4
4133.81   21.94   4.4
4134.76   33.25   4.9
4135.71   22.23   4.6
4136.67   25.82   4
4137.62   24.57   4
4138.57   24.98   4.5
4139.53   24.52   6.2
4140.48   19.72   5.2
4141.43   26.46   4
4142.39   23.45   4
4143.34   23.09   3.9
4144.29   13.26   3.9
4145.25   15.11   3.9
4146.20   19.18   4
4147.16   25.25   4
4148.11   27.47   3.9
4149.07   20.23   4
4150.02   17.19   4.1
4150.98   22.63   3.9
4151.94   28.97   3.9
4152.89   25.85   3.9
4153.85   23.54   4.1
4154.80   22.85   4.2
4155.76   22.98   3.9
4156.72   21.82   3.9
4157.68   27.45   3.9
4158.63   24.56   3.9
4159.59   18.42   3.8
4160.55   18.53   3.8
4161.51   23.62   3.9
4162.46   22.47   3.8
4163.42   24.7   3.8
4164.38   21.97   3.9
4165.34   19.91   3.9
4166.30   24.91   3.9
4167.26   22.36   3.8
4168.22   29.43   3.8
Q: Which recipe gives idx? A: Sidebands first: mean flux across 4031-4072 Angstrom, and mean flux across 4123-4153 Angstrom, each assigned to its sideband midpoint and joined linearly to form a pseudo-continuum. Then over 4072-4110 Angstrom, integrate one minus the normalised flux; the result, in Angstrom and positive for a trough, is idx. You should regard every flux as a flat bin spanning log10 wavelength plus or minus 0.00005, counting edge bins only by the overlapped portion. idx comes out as -1.8 Angstrom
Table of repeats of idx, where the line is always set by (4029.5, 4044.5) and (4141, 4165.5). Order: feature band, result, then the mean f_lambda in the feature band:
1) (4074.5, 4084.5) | -1.2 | 25.1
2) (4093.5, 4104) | -1.4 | 25.5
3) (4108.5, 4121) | -0.3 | 22.9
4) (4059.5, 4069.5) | -0.9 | 24.6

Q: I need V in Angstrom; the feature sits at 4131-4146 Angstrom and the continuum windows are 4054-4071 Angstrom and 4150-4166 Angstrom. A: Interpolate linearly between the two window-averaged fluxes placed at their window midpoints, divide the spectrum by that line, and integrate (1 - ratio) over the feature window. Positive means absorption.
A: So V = 0.3 Angstrom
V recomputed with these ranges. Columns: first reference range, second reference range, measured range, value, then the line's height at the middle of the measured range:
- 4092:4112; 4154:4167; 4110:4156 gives 0.1 Angstrom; 23.1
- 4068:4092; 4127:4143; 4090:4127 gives 0.7 Angstrom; 24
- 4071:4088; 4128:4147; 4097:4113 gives 0.7 Angstrom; 23.8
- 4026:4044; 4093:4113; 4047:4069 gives -1.8 Angstrom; 22.9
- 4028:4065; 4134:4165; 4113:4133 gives -0.5 Angstrom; 23.1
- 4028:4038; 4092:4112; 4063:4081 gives -0.3 Angstrom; 22.5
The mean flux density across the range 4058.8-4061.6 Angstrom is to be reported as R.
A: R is 25.1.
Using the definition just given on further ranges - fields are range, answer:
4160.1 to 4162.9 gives 21.6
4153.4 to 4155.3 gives 23.2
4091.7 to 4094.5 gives 24.4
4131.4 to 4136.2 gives 24.2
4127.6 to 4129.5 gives 22.7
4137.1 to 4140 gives 24.7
